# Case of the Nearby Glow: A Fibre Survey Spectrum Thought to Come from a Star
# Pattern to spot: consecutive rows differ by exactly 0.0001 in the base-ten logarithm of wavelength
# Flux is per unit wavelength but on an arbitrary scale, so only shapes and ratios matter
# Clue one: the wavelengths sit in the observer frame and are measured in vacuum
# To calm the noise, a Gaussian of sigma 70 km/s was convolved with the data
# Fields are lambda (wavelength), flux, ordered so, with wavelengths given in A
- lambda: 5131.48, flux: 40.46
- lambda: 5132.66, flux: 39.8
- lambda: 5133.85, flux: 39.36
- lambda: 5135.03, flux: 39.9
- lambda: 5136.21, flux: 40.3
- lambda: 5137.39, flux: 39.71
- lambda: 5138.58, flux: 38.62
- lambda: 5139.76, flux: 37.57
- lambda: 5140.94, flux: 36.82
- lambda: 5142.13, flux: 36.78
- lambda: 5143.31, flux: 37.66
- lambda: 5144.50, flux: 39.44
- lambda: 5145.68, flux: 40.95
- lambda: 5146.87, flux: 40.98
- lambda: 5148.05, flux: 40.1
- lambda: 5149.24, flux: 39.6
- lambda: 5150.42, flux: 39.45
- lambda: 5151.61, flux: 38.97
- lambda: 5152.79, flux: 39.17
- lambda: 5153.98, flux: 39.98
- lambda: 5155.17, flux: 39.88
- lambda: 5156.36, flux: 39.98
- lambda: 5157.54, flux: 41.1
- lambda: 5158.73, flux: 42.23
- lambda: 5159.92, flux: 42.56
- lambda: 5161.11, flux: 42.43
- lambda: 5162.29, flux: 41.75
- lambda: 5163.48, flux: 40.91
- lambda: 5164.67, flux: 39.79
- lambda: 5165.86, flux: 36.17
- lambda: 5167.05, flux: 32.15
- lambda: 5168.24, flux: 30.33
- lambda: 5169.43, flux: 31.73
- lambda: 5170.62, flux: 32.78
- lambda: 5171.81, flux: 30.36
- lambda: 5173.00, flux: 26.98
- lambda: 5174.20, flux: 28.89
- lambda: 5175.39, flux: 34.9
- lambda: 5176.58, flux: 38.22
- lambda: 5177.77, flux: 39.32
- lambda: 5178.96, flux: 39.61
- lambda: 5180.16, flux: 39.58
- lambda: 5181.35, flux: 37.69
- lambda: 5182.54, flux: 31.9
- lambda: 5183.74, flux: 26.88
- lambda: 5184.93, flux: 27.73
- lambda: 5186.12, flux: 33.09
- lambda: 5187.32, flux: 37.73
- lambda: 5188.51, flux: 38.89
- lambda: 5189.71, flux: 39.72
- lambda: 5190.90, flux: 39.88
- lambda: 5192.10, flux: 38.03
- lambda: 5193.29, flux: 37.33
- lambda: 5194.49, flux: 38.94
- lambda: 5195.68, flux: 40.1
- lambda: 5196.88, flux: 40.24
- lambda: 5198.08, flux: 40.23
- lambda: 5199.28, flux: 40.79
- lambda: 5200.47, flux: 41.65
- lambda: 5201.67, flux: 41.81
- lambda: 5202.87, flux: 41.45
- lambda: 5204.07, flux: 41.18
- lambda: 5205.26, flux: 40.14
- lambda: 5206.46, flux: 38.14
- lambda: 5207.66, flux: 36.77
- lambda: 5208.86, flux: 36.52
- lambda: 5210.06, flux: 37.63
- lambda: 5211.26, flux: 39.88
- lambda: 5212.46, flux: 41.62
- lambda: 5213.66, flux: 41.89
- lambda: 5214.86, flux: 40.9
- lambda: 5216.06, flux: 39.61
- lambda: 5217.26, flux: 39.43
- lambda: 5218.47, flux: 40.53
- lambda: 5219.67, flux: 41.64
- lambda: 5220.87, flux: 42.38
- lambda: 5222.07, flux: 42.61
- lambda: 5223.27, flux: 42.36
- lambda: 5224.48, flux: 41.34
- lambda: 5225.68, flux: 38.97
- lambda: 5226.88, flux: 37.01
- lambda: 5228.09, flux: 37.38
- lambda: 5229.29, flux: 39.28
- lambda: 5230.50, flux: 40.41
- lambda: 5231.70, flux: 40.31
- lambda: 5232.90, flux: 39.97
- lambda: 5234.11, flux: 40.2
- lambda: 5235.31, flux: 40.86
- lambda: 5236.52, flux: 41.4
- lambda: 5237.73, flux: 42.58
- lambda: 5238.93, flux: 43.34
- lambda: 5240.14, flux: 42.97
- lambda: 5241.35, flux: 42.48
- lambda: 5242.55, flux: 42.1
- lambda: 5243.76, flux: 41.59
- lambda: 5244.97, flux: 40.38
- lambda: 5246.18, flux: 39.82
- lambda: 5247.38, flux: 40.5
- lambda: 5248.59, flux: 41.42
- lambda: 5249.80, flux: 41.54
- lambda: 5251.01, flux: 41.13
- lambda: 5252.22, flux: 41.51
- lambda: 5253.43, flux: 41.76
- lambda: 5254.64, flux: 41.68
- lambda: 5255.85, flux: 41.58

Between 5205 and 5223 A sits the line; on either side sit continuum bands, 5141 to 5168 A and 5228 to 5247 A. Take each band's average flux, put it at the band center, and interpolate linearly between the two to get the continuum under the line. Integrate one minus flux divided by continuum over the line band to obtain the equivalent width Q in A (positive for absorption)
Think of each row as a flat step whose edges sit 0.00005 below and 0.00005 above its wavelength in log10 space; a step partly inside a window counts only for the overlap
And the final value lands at 0.3 A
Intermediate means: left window 39.5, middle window 40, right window 41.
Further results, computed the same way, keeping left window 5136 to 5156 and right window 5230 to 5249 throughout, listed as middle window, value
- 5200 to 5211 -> 0.3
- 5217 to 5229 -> 0.2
